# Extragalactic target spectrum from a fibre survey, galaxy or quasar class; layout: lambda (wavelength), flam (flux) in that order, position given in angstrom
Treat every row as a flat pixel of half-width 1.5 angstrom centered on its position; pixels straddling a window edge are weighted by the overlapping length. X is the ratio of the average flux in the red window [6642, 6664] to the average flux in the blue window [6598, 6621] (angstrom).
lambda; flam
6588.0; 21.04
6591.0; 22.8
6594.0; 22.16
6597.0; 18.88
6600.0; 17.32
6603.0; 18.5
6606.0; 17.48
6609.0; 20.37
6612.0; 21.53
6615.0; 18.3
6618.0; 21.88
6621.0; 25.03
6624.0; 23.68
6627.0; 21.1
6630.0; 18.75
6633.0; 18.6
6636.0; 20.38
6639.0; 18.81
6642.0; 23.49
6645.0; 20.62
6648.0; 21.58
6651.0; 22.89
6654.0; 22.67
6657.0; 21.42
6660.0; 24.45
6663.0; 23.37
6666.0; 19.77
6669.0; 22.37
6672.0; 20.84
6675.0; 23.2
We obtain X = 1.14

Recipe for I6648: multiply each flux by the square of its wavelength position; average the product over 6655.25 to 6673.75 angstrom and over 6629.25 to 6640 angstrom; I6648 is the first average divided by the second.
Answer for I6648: 1.16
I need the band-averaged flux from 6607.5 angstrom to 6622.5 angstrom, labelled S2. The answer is 21.4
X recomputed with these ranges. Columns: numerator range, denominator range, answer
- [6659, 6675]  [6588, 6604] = 1.10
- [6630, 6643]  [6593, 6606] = 1.06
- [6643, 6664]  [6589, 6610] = 1.14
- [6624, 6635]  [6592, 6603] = 1.03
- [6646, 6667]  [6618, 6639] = 1.06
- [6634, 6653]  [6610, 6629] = 0.98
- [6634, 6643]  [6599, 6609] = 1.13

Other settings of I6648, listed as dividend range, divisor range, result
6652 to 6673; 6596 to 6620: 1.16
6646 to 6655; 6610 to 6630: 1.04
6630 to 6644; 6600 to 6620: 1.04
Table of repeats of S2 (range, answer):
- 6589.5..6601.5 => 20.3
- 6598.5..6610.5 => 18.4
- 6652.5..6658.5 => 22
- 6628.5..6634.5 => 18.7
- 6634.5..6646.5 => 20.8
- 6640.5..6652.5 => 22.1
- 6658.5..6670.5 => 22.5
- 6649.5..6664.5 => 23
